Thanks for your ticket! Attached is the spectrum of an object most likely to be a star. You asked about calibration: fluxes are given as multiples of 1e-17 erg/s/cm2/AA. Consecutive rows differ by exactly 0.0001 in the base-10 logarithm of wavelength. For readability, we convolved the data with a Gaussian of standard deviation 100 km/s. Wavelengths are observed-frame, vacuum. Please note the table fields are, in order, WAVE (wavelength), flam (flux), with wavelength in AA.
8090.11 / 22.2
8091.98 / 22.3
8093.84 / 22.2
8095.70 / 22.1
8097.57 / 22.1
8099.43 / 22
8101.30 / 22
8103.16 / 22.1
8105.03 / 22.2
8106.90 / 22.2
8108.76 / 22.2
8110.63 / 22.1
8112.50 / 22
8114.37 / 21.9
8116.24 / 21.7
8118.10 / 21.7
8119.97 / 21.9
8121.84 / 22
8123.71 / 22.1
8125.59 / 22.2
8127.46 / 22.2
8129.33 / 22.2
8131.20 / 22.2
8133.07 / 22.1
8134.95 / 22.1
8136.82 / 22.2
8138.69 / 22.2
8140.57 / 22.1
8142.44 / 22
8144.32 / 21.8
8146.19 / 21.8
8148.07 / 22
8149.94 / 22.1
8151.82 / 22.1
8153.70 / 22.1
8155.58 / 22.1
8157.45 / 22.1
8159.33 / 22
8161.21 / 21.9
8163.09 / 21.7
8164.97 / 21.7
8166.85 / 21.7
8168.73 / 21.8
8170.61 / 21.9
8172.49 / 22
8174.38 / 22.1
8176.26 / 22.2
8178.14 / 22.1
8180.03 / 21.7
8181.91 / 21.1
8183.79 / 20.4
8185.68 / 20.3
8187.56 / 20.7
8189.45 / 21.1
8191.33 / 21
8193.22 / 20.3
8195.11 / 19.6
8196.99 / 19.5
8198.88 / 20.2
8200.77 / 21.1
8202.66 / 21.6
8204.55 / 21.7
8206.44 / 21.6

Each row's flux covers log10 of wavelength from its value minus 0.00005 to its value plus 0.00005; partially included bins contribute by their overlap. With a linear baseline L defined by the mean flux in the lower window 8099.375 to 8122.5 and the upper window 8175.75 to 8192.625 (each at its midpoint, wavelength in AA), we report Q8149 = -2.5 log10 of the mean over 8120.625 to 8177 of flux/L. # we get -0.02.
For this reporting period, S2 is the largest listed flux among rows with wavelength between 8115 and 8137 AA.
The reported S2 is 22.2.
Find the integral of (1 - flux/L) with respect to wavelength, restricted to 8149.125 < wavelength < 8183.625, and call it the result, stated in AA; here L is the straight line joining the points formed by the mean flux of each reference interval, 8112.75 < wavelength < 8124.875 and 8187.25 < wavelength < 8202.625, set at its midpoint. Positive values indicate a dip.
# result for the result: -1.4 AA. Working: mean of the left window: 21.9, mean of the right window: 20.5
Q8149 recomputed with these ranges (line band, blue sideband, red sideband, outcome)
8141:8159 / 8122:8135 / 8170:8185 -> 0.00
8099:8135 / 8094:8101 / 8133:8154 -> 0.00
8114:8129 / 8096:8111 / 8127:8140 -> 0.01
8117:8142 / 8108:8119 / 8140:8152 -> -0.01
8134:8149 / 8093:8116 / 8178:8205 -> -0.02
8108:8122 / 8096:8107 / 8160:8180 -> 0.01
